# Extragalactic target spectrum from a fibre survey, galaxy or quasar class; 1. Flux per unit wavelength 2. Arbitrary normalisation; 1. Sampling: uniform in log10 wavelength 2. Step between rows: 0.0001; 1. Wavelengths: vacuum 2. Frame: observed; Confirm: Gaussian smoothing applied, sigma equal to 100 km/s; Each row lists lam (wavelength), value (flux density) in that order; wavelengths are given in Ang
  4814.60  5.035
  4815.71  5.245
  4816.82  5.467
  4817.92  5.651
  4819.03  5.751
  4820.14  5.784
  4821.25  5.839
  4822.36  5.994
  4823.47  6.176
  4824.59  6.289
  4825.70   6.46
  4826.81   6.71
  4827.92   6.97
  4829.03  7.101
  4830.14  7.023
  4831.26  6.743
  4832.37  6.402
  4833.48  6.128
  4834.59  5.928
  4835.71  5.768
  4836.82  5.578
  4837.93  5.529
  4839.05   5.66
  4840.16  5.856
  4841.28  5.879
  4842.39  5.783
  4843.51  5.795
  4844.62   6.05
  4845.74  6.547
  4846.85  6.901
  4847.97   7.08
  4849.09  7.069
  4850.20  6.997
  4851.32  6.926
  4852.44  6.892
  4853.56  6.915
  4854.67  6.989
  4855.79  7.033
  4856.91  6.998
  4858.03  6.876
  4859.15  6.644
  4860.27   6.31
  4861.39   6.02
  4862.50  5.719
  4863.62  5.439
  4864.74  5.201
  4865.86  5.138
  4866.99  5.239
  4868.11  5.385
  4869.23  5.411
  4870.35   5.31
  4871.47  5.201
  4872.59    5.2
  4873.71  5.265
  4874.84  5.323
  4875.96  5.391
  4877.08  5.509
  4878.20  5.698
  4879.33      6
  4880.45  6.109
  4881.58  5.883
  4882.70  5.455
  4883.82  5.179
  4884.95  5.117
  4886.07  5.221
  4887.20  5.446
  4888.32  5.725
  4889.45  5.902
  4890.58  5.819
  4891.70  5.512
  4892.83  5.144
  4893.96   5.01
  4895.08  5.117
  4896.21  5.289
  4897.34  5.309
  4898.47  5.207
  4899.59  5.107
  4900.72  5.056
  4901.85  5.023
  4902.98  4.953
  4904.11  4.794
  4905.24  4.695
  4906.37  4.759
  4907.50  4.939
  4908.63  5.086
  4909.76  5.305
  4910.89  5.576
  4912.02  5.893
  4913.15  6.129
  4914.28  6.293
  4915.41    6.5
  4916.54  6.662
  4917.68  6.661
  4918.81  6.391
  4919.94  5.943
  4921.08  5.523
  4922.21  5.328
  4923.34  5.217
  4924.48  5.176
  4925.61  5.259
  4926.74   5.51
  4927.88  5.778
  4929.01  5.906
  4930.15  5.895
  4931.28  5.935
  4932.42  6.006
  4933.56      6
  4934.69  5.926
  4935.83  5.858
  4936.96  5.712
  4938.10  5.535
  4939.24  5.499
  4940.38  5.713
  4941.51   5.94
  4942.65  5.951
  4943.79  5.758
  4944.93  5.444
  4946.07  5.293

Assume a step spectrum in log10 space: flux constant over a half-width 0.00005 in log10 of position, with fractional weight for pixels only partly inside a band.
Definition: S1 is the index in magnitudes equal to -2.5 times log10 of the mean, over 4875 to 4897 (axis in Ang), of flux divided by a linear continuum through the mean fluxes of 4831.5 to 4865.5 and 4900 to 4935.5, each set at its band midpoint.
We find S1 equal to 0.08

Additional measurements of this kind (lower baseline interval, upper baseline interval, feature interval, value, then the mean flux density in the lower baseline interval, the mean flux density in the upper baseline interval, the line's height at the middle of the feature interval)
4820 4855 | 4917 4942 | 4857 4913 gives 0.12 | 6.37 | 5.76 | 6.06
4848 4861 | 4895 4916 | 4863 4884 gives 0.16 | 6.87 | 5.32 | 6.29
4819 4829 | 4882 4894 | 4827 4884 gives -0.04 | 6.29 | 5.43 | 5.87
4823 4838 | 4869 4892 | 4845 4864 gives -0.12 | 6.37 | 5.51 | 5.96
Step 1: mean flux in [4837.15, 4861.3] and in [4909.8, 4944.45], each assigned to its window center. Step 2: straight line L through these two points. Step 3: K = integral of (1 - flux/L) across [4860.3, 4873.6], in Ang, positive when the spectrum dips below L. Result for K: 1.9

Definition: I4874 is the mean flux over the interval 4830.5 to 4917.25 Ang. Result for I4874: 5.78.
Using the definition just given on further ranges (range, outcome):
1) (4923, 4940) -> 5.69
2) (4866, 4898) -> 5.43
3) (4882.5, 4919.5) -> 5.47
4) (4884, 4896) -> 5.39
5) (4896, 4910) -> 5.03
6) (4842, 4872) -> 6.22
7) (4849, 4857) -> 6.97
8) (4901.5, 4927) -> 5.55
